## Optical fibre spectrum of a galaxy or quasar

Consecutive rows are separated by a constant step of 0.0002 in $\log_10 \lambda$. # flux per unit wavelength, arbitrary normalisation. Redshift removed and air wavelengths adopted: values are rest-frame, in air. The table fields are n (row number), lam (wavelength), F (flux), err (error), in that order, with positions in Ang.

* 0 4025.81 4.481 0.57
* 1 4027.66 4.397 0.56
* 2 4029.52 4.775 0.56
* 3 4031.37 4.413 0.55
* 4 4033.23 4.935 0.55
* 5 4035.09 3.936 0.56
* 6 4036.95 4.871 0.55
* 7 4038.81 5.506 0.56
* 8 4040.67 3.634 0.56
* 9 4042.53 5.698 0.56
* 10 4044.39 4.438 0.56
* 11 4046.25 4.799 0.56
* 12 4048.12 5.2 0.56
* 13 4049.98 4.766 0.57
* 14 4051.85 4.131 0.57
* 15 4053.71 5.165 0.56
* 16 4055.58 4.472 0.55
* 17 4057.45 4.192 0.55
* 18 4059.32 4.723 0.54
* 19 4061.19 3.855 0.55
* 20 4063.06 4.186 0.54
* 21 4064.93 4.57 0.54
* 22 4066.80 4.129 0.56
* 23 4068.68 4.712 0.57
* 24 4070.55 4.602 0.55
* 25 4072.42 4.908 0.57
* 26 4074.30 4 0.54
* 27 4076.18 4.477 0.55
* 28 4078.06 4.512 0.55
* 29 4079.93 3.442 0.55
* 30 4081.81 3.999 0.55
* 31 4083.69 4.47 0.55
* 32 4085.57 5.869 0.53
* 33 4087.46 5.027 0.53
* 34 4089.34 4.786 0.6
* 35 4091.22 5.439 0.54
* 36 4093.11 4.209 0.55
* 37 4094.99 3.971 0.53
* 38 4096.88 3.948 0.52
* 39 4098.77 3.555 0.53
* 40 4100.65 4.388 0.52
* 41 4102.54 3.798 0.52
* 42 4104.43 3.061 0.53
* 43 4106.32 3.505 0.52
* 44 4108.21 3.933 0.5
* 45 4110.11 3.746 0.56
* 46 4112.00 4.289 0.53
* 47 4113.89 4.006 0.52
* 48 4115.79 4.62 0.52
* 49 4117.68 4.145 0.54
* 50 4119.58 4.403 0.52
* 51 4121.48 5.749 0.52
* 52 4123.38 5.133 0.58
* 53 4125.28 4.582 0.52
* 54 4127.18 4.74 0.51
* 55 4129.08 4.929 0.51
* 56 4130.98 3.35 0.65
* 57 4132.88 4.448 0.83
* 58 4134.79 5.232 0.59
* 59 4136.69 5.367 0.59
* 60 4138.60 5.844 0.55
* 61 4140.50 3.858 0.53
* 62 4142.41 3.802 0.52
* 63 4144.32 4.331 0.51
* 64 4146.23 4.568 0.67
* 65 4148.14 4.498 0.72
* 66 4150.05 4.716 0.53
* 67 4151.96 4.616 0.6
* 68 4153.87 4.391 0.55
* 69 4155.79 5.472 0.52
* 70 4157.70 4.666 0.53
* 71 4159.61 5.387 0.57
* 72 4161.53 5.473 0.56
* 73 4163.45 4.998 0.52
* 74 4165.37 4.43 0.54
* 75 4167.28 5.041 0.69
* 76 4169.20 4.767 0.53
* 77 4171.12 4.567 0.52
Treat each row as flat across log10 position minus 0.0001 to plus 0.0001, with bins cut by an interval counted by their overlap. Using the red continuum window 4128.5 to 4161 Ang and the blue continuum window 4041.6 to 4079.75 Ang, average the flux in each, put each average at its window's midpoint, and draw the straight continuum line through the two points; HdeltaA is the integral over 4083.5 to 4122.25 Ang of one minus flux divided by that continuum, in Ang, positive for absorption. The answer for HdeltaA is 2.5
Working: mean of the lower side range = 4.55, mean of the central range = 4.32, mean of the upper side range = 4.68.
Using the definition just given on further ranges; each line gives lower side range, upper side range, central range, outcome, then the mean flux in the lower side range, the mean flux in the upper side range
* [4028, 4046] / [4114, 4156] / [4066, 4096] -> 0.8 Ang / 4.68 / 4.64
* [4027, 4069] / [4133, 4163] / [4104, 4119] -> 2.5 Ang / 4.59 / 4.81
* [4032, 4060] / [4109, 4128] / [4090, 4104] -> 1.3 Ang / 4.69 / 4.53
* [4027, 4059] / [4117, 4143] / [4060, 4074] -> 0.8 Ang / 4.67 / 4.7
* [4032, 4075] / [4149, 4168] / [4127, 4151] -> 1.3 Ang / 4.59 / 4.92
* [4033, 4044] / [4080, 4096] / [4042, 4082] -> 1.7 Ang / 4.74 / 4.65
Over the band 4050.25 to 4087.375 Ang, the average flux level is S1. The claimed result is 4.46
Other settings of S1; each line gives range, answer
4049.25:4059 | 4.55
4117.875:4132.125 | 4.66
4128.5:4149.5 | 4.56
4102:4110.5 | 3.59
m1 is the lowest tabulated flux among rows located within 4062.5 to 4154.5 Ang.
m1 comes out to 3.061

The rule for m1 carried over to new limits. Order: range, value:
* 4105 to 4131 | 3.35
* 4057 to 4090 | 3.442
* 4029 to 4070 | 3.634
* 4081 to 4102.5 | 3.555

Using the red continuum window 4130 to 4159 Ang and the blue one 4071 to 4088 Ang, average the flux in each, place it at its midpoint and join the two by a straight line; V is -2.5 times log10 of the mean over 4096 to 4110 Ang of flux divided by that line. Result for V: 0.21 mag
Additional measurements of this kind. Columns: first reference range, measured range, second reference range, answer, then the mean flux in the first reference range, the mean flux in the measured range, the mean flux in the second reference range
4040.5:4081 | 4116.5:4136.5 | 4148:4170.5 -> 0.01 mag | 4.5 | 4.7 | 4.88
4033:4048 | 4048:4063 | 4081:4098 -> 0.05 mag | 4.74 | 4.51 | 4.63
